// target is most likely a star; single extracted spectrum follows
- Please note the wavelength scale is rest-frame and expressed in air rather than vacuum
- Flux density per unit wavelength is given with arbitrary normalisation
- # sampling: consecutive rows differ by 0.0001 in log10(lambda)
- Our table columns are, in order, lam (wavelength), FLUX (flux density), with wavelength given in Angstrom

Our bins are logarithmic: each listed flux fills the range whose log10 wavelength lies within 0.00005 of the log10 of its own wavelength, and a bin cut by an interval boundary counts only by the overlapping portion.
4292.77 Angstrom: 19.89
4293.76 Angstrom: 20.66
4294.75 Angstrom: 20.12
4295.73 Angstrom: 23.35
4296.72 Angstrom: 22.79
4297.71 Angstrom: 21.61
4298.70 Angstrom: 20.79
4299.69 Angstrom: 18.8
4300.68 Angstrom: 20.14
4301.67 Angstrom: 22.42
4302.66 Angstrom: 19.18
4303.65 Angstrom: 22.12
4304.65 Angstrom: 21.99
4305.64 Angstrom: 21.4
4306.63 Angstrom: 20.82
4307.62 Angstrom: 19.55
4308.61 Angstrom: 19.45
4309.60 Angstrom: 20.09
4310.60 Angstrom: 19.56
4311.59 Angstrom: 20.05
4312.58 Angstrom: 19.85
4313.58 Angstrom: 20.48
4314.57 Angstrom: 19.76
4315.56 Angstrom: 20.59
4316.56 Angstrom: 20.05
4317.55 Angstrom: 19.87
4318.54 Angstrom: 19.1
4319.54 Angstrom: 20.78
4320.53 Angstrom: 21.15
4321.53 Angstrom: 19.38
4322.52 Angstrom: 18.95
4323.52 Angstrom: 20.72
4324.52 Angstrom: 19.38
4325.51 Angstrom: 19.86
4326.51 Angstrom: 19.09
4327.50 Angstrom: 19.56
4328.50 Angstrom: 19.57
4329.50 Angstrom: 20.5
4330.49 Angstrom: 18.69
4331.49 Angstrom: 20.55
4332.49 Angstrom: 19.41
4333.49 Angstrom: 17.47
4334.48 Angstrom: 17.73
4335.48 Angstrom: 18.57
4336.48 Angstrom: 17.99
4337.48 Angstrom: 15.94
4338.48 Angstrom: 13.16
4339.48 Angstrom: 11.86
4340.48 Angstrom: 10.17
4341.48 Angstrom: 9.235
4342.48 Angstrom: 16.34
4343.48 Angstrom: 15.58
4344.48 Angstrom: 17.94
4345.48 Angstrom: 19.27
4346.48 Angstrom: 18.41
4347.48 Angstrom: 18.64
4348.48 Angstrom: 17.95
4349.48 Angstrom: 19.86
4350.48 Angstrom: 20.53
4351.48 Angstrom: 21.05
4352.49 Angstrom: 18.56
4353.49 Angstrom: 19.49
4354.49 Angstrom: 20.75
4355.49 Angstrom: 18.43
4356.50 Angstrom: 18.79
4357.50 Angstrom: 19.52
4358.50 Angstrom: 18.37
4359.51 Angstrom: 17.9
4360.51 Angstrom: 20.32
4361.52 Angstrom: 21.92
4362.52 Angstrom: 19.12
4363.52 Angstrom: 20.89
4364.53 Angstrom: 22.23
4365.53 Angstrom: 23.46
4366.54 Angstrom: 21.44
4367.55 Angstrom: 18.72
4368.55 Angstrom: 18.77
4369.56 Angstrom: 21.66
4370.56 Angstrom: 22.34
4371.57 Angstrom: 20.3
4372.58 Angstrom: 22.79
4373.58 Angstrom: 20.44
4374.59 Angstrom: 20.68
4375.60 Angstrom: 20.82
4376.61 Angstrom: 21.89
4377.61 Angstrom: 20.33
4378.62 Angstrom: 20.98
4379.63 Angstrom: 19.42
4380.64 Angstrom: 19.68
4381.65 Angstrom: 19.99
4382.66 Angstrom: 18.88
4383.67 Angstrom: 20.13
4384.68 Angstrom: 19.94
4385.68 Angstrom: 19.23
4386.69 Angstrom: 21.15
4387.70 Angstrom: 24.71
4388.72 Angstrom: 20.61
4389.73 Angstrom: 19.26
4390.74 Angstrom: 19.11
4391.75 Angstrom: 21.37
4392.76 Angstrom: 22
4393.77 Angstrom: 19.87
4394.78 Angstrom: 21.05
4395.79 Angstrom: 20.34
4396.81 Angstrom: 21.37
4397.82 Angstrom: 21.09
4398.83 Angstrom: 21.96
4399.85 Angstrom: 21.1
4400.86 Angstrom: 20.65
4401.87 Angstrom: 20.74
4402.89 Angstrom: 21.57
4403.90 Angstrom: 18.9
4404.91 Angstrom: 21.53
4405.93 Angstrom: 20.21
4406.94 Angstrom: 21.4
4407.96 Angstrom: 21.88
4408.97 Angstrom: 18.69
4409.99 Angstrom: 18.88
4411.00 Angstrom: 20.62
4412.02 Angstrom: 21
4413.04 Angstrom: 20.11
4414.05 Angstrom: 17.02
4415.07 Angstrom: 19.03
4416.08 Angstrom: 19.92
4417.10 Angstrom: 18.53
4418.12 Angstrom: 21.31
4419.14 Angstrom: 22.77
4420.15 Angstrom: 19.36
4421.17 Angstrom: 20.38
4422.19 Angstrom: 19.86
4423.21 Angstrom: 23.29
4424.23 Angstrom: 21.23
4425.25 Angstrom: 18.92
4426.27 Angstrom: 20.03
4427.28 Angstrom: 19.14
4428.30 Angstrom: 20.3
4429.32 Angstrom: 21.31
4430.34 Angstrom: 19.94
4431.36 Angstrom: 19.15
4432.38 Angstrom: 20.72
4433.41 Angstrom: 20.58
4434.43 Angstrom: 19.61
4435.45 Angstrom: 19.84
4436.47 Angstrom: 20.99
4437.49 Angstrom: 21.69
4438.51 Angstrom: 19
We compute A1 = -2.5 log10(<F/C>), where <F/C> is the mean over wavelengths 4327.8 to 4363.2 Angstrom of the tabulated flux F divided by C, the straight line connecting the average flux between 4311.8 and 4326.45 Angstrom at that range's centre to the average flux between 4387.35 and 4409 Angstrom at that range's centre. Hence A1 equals 0.13 mag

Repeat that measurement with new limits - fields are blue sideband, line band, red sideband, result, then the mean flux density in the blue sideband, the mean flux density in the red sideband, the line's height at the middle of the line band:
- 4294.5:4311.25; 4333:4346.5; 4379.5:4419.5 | 0.31 mag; 20.8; 20.4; 20.7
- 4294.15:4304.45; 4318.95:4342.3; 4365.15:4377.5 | 0.19 mag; 21.1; 21.1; 21.1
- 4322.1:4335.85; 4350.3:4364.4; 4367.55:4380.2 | 0.03 mag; 19.3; 20.8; 20.2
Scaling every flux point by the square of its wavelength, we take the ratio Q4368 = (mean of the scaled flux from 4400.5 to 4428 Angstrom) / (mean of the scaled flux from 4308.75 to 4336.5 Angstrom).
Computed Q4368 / 1.08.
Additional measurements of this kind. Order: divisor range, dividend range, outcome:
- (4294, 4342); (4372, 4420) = 1.11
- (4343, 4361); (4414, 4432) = 1.10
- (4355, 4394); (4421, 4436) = 1.02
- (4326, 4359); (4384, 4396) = 1.19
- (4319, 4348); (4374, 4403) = 1.19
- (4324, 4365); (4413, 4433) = 1.14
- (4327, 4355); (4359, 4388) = 1.19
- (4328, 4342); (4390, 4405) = 1.30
